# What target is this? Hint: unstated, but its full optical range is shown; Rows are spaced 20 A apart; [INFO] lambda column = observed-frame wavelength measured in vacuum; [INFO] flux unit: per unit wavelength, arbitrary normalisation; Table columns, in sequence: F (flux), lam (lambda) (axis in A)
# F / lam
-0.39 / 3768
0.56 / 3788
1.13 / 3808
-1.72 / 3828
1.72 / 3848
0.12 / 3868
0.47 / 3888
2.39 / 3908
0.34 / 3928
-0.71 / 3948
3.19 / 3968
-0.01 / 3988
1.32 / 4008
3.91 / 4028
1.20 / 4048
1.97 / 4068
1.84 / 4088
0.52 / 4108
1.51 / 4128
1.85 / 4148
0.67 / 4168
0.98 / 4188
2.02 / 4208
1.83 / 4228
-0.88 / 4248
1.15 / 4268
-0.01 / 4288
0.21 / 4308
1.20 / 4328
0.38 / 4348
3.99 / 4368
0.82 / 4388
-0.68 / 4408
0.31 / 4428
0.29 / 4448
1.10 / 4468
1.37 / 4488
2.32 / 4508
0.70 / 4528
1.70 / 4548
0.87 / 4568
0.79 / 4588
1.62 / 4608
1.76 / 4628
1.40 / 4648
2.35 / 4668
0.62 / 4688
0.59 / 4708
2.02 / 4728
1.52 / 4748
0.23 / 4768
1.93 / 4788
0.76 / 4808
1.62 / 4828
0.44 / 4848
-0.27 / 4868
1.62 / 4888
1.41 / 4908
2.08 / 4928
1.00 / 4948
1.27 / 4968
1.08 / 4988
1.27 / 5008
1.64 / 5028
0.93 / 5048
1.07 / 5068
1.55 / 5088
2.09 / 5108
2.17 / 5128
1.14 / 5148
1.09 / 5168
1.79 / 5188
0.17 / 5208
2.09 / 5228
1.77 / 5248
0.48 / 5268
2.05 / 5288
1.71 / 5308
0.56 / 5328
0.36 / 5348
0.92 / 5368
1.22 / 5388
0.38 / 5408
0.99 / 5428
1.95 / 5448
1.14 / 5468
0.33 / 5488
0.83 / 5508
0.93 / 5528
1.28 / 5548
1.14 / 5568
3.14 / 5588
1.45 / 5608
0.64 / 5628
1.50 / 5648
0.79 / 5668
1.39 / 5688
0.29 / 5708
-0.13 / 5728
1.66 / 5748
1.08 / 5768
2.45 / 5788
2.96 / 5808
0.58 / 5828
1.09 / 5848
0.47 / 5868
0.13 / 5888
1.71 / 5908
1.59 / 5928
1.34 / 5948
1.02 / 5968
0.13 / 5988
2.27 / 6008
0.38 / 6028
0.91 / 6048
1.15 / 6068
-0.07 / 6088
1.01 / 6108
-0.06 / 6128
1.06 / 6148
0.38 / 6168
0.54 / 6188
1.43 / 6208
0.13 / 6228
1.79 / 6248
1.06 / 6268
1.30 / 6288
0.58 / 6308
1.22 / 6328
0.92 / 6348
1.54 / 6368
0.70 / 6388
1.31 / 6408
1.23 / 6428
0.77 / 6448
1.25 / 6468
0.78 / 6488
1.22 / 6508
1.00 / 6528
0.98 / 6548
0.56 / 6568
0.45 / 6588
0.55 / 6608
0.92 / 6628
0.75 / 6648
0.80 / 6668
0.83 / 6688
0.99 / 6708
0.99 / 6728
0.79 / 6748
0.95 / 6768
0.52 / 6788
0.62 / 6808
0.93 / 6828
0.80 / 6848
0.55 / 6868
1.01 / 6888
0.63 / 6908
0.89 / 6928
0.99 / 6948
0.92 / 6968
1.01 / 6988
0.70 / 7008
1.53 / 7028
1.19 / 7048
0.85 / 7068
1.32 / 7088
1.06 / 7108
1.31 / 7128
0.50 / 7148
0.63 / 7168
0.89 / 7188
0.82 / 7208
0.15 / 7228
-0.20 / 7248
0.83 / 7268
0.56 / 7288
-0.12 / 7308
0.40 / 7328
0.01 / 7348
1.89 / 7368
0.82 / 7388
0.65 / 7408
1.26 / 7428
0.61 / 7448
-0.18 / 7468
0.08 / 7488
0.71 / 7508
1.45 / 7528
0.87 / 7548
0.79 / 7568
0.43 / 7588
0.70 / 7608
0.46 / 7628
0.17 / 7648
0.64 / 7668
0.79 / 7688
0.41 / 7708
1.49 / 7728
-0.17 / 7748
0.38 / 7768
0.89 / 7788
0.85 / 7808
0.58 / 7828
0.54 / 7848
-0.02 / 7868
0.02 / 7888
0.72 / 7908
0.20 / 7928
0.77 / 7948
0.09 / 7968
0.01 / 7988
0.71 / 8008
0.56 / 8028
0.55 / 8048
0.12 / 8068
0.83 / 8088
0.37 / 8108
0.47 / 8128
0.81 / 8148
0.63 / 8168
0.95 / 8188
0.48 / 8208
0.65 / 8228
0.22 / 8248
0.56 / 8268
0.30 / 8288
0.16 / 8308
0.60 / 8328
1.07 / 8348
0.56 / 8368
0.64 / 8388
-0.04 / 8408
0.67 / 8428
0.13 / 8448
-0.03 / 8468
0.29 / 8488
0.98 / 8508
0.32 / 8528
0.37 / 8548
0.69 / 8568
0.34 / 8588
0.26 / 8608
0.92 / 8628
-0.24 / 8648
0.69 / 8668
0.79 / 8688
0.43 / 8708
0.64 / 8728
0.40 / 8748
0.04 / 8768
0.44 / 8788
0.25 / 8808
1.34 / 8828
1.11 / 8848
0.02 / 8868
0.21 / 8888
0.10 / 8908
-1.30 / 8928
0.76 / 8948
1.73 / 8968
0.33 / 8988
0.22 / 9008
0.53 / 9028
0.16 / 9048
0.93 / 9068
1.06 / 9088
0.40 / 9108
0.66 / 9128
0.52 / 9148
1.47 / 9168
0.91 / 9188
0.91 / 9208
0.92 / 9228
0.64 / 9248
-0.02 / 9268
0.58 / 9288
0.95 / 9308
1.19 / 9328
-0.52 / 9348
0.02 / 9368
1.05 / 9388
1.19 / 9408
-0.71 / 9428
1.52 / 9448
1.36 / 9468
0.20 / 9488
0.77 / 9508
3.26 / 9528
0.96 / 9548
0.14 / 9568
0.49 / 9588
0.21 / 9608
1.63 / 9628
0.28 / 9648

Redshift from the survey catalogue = 1.47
